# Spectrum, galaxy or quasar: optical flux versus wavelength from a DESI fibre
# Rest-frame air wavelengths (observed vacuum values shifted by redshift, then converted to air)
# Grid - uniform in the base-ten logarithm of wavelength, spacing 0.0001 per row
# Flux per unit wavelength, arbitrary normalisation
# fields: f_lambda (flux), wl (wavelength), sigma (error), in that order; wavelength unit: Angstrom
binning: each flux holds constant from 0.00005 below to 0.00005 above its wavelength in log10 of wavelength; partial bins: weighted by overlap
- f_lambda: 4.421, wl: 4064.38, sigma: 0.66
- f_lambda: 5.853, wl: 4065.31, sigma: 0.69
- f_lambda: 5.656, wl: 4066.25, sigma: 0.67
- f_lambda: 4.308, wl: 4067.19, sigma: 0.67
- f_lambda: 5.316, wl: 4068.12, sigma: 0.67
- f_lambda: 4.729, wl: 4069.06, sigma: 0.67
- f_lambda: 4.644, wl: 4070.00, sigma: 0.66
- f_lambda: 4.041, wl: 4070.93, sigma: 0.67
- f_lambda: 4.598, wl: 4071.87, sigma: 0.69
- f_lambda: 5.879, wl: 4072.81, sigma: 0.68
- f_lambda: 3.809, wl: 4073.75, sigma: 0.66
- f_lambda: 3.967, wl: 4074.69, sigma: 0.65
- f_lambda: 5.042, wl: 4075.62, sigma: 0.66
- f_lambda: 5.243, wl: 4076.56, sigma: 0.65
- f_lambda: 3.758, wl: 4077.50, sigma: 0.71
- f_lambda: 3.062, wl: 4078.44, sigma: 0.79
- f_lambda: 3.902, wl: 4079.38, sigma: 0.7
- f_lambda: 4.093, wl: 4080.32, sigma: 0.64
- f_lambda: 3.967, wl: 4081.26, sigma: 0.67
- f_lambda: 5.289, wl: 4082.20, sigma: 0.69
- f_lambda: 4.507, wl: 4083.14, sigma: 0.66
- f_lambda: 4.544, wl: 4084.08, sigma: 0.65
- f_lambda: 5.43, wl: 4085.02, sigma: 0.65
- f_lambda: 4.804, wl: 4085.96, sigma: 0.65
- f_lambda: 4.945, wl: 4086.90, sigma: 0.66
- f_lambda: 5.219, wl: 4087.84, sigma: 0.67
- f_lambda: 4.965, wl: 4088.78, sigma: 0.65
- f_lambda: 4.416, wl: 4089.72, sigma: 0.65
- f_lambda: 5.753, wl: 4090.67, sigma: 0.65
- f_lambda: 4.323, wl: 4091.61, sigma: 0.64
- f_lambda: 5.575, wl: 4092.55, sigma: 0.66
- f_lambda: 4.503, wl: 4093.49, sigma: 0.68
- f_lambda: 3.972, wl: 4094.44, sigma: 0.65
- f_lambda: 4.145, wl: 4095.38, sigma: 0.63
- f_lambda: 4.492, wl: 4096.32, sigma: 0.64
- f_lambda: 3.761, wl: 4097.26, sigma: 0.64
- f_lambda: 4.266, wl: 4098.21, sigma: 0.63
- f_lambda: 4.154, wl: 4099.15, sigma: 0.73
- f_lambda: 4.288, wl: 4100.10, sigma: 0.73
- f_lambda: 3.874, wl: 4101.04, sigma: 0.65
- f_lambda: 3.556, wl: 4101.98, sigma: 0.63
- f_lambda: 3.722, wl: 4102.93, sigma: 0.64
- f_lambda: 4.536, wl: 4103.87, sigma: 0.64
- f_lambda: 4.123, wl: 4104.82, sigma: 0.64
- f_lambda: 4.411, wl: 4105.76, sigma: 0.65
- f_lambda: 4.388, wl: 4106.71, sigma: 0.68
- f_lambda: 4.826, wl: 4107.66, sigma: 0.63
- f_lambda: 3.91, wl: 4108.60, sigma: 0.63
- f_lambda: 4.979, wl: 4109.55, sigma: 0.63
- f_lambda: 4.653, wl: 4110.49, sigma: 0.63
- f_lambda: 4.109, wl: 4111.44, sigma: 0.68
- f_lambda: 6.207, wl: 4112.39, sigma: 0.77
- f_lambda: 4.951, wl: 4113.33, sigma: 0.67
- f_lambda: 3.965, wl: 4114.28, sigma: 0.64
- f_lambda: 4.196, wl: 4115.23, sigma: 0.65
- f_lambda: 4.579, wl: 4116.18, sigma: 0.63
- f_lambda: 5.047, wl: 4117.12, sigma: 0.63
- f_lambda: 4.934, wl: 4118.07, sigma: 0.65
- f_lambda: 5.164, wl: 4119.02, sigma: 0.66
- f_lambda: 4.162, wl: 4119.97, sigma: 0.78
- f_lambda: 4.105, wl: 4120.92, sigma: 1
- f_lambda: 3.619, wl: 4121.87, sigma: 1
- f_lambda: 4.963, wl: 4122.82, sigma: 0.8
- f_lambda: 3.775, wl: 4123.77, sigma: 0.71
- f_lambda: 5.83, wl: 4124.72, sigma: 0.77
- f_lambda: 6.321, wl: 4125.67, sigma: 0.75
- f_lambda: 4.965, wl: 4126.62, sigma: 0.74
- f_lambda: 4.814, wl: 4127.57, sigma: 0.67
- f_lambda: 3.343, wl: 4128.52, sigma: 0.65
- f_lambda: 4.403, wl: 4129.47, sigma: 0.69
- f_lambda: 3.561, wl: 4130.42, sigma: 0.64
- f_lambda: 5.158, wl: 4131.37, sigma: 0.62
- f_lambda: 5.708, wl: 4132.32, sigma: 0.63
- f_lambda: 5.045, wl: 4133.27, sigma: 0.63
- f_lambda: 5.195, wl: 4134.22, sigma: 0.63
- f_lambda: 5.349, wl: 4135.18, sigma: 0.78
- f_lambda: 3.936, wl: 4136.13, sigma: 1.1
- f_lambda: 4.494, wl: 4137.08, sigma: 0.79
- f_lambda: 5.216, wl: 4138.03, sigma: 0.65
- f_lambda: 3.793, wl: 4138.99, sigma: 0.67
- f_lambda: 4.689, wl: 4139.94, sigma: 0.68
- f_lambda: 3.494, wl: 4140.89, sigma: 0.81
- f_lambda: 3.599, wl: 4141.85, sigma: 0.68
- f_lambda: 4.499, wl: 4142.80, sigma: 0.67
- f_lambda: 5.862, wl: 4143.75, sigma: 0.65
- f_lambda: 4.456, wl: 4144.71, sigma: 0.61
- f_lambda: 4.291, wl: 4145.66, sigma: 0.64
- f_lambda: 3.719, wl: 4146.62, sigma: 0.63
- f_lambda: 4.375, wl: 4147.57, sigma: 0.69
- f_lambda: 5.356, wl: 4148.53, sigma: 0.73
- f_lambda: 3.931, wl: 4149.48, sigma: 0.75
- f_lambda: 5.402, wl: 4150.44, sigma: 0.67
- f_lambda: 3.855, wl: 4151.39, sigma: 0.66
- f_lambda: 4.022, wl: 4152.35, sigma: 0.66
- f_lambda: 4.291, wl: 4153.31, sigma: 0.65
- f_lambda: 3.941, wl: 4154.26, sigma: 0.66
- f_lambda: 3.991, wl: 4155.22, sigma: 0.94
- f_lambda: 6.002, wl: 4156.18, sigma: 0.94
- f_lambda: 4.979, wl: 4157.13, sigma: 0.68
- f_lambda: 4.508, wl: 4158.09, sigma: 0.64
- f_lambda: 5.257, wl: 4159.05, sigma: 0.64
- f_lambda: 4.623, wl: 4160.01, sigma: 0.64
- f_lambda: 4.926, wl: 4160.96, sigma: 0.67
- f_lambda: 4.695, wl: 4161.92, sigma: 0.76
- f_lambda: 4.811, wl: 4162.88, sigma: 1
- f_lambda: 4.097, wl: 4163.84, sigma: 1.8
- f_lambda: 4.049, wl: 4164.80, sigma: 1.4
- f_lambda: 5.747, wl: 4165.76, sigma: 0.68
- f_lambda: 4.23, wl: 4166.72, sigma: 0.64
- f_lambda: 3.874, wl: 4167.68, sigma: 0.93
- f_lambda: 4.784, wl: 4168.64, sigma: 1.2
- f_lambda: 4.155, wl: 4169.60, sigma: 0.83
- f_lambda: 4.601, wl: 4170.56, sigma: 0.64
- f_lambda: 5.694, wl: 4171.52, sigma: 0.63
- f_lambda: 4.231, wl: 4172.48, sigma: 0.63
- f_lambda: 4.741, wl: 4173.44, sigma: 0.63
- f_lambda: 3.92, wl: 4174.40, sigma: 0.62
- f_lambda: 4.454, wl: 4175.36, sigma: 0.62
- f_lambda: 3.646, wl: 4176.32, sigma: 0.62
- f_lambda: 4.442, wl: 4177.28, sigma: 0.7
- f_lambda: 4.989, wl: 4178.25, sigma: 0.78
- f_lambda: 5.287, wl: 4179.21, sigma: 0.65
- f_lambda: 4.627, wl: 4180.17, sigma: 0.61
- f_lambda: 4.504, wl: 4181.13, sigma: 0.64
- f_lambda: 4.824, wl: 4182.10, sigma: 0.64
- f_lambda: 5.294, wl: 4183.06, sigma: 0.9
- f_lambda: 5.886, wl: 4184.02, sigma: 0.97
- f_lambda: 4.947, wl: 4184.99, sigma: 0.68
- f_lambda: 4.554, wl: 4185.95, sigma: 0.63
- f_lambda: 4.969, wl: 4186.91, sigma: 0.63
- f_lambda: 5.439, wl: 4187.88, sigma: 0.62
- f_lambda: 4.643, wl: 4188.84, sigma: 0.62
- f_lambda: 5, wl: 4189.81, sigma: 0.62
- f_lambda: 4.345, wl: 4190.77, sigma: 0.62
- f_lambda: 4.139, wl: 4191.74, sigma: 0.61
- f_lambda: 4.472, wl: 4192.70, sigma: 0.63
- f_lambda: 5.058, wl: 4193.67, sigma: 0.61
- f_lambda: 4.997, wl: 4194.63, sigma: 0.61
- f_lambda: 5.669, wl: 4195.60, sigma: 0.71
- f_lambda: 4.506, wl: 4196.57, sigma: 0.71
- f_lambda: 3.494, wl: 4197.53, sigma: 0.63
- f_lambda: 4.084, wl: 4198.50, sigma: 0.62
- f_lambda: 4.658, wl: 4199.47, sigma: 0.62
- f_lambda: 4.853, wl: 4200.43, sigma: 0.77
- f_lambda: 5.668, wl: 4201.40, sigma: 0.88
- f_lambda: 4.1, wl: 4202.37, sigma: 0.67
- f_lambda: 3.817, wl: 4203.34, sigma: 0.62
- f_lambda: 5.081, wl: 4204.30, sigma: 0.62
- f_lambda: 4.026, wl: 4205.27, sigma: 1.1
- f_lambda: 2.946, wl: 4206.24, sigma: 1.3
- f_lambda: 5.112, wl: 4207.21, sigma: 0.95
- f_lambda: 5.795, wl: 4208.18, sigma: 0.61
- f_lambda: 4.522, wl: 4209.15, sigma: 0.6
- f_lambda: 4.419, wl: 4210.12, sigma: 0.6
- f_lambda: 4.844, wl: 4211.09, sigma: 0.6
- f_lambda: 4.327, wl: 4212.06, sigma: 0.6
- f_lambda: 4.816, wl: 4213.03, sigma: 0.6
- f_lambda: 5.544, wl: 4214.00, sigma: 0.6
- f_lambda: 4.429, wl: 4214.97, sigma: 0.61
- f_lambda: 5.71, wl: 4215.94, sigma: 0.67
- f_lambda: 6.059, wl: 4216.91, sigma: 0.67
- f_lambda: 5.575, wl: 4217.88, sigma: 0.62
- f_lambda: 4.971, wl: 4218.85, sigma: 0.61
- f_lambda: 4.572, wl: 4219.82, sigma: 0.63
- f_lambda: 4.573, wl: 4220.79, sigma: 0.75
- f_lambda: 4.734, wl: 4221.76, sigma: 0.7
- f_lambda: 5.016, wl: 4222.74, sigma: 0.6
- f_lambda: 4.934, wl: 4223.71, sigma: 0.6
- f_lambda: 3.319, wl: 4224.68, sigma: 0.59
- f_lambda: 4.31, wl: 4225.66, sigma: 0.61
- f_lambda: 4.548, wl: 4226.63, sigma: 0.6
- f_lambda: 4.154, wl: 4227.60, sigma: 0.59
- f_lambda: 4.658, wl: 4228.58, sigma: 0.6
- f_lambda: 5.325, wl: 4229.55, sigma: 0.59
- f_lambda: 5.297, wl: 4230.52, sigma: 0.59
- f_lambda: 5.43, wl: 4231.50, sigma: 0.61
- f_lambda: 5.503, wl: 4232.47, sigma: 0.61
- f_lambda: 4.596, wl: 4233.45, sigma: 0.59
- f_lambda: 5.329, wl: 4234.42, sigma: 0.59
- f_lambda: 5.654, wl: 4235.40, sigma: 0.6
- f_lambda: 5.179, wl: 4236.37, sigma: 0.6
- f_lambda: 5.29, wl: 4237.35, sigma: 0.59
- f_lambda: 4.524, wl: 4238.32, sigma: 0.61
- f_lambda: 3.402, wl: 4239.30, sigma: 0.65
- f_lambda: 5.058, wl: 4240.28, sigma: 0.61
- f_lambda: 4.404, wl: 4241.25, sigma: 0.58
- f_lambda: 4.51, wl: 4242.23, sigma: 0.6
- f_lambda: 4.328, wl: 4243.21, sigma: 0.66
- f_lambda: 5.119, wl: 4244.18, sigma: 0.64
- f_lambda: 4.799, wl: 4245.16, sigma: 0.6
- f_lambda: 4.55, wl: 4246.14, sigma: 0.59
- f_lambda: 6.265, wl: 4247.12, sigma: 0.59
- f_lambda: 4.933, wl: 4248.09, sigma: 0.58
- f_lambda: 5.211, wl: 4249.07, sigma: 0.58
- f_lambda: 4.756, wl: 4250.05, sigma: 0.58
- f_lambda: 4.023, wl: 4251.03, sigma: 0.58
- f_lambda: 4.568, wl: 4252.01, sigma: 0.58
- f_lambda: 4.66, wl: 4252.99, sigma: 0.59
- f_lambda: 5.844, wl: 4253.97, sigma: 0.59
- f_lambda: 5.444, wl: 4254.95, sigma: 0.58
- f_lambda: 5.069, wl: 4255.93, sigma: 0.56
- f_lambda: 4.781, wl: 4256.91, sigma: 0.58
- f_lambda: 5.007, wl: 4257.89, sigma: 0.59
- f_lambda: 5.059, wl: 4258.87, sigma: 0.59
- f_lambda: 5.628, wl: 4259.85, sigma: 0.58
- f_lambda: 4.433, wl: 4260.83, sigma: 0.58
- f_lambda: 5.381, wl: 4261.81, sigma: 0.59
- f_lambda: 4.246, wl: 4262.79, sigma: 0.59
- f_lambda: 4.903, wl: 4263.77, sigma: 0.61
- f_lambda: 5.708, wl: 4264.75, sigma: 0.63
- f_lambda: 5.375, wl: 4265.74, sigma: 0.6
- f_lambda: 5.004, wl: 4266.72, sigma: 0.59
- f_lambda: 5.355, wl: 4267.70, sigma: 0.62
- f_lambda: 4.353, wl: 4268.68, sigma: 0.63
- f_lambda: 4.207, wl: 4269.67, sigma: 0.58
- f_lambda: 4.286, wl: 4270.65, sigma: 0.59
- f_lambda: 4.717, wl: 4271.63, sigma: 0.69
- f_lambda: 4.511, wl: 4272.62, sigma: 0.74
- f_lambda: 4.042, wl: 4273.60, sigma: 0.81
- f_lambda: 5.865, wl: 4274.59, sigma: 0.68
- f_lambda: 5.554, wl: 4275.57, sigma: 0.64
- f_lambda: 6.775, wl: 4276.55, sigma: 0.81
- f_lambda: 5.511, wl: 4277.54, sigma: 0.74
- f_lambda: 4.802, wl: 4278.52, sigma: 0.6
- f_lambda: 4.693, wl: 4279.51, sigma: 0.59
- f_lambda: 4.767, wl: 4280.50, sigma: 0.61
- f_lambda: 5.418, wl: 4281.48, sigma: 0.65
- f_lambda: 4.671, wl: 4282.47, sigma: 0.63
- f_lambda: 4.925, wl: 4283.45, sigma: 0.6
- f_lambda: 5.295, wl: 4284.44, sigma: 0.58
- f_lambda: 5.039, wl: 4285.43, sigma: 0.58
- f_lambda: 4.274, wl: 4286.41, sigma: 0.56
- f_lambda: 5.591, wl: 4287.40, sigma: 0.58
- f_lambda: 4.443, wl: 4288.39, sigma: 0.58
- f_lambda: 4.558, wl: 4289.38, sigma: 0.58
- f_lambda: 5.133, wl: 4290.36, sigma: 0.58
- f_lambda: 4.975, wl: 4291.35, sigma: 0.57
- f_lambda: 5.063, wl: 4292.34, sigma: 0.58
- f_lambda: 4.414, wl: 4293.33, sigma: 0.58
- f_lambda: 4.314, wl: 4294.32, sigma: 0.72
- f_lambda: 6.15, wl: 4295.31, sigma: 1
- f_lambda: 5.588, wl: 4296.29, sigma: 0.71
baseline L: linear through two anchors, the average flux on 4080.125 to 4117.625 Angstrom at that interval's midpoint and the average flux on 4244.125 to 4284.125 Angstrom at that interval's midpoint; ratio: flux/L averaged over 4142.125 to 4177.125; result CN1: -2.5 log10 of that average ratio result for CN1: 0.04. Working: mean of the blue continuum 4.54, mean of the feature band 4.55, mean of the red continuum 5.01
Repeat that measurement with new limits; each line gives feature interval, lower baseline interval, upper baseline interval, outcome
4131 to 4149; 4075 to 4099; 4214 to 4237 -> 0.02 mag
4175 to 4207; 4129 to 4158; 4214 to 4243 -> 0.02 mag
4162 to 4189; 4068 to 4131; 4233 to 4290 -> 0.01 mag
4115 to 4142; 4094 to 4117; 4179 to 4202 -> -0.03 mag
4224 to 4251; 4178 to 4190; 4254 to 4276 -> 0.04 mag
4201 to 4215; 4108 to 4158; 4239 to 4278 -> 0.04 mag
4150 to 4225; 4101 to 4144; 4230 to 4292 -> 0.01 mag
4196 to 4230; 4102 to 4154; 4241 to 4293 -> 0.03 mag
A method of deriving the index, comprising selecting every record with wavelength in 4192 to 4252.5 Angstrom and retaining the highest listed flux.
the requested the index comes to 6.265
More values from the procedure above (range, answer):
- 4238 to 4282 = 6.775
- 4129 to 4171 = 6.002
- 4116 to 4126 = 6.321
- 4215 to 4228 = 6.059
